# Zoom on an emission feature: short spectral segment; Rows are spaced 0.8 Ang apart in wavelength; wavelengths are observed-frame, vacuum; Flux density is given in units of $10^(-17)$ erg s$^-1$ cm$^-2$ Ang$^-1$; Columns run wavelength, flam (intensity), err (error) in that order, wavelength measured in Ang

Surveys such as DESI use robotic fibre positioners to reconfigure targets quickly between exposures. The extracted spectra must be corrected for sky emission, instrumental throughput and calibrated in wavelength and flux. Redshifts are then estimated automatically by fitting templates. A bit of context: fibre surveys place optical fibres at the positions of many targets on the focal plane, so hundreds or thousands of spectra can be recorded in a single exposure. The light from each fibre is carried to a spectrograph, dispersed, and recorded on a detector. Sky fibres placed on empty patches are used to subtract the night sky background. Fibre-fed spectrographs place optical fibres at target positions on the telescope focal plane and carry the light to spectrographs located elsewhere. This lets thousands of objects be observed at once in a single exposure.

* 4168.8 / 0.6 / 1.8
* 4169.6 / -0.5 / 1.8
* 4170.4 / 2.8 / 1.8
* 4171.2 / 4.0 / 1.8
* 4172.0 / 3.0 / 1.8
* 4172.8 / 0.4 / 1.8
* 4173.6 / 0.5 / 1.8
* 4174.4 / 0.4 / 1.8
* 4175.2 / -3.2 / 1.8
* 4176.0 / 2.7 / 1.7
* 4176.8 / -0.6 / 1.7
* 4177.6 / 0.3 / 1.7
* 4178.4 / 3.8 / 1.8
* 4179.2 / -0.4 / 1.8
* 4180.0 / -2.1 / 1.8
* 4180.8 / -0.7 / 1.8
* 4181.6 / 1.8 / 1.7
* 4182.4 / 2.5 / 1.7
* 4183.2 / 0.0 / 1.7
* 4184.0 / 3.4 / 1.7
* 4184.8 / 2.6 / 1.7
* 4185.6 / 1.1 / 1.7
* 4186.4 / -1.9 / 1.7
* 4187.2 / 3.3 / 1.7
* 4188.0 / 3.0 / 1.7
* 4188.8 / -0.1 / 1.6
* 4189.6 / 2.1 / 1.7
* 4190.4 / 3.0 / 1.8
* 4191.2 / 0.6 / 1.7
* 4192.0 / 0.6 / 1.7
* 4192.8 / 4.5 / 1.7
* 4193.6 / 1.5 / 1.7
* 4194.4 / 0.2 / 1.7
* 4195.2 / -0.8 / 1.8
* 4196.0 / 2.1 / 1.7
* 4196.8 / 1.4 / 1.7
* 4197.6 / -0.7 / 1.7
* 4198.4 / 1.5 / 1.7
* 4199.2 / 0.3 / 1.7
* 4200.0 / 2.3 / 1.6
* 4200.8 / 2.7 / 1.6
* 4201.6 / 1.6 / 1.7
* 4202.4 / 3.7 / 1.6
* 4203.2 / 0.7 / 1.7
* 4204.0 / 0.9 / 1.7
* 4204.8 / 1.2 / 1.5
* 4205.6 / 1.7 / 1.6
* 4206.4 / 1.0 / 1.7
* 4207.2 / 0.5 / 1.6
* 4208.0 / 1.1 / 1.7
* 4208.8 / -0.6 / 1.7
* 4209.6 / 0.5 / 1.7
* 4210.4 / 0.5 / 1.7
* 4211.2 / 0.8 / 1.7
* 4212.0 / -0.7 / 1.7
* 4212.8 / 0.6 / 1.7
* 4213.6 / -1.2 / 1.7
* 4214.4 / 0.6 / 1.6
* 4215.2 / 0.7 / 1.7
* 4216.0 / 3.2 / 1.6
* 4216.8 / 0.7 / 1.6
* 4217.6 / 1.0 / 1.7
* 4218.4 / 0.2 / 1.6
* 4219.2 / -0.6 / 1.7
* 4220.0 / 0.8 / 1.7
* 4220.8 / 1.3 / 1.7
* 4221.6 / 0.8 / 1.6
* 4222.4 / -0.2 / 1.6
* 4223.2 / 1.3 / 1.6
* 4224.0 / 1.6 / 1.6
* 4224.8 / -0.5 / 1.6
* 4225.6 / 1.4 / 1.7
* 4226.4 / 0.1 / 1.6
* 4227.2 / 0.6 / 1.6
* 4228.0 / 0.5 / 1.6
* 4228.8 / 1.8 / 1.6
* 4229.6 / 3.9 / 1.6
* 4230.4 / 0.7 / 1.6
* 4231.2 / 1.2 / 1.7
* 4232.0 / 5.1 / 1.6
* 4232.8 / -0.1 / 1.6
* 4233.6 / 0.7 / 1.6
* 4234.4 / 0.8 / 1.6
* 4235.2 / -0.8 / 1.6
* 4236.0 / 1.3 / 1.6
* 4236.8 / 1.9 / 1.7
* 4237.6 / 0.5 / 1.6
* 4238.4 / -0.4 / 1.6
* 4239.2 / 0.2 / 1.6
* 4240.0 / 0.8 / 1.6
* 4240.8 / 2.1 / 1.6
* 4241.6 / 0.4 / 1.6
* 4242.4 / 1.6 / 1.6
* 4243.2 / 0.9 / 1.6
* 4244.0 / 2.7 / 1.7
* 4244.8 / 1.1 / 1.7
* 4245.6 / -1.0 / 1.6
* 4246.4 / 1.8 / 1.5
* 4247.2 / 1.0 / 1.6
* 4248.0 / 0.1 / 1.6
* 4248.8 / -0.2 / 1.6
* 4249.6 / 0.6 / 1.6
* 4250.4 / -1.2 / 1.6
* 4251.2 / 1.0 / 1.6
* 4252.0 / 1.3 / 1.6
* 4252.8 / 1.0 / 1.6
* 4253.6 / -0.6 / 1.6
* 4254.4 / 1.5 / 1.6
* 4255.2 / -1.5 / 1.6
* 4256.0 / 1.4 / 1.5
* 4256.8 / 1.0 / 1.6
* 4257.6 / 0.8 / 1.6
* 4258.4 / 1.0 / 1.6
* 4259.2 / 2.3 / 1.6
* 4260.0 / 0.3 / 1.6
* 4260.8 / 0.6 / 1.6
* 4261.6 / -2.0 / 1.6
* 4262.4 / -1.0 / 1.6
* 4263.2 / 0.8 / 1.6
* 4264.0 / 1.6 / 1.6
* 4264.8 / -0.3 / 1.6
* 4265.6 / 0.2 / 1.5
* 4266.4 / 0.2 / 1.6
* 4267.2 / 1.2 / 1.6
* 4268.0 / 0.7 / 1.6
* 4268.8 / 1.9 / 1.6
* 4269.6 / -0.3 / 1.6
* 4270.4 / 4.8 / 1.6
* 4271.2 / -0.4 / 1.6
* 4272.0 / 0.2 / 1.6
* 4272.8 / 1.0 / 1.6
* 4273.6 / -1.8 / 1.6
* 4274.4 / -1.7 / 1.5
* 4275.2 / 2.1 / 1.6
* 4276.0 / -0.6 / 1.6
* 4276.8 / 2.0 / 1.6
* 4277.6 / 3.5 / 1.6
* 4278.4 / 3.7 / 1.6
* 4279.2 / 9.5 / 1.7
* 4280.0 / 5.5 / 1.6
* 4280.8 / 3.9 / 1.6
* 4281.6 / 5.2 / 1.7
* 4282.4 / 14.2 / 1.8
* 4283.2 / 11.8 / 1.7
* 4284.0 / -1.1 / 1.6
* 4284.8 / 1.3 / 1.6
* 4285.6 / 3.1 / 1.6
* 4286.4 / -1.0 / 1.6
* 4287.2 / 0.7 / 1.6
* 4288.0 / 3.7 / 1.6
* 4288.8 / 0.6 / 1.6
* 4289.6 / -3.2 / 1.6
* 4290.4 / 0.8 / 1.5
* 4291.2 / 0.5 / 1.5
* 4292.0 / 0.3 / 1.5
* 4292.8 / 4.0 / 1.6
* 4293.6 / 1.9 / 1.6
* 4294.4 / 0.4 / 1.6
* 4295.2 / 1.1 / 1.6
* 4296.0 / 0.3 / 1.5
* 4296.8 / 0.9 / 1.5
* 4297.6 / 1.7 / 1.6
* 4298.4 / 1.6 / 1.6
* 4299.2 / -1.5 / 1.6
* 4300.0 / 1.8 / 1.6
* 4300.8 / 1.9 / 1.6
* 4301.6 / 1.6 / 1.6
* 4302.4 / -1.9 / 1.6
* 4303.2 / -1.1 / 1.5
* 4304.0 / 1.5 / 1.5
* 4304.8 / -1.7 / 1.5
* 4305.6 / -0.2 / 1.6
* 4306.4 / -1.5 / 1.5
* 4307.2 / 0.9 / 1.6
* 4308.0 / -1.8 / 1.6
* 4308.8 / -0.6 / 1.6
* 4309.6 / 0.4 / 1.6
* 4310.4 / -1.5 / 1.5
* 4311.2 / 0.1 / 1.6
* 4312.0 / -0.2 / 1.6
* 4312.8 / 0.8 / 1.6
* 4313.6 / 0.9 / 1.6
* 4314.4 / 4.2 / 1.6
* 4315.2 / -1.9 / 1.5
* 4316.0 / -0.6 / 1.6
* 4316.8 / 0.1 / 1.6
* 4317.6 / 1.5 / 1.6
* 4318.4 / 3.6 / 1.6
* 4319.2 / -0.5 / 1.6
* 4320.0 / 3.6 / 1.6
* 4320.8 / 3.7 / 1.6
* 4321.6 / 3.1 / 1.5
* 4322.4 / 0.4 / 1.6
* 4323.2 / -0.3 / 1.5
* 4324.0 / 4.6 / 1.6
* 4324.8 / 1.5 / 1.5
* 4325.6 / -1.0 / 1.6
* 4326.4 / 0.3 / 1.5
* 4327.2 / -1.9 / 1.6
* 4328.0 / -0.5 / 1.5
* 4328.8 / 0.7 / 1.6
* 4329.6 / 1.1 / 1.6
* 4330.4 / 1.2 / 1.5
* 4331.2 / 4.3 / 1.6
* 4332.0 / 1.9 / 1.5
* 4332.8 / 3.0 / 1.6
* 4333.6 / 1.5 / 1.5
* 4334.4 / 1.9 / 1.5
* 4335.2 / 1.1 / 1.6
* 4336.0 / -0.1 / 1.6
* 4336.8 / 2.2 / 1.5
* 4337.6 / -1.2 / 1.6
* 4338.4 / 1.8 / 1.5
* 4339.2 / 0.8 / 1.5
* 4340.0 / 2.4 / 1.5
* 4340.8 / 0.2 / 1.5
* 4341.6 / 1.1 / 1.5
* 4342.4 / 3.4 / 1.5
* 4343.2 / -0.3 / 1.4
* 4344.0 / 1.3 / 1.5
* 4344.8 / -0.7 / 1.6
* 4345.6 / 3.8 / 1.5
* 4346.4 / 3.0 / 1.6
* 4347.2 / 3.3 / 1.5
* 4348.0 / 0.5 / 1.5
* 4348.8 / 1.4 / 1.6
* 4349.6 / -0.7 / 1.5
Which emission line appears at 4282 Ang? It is [O II] 3727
